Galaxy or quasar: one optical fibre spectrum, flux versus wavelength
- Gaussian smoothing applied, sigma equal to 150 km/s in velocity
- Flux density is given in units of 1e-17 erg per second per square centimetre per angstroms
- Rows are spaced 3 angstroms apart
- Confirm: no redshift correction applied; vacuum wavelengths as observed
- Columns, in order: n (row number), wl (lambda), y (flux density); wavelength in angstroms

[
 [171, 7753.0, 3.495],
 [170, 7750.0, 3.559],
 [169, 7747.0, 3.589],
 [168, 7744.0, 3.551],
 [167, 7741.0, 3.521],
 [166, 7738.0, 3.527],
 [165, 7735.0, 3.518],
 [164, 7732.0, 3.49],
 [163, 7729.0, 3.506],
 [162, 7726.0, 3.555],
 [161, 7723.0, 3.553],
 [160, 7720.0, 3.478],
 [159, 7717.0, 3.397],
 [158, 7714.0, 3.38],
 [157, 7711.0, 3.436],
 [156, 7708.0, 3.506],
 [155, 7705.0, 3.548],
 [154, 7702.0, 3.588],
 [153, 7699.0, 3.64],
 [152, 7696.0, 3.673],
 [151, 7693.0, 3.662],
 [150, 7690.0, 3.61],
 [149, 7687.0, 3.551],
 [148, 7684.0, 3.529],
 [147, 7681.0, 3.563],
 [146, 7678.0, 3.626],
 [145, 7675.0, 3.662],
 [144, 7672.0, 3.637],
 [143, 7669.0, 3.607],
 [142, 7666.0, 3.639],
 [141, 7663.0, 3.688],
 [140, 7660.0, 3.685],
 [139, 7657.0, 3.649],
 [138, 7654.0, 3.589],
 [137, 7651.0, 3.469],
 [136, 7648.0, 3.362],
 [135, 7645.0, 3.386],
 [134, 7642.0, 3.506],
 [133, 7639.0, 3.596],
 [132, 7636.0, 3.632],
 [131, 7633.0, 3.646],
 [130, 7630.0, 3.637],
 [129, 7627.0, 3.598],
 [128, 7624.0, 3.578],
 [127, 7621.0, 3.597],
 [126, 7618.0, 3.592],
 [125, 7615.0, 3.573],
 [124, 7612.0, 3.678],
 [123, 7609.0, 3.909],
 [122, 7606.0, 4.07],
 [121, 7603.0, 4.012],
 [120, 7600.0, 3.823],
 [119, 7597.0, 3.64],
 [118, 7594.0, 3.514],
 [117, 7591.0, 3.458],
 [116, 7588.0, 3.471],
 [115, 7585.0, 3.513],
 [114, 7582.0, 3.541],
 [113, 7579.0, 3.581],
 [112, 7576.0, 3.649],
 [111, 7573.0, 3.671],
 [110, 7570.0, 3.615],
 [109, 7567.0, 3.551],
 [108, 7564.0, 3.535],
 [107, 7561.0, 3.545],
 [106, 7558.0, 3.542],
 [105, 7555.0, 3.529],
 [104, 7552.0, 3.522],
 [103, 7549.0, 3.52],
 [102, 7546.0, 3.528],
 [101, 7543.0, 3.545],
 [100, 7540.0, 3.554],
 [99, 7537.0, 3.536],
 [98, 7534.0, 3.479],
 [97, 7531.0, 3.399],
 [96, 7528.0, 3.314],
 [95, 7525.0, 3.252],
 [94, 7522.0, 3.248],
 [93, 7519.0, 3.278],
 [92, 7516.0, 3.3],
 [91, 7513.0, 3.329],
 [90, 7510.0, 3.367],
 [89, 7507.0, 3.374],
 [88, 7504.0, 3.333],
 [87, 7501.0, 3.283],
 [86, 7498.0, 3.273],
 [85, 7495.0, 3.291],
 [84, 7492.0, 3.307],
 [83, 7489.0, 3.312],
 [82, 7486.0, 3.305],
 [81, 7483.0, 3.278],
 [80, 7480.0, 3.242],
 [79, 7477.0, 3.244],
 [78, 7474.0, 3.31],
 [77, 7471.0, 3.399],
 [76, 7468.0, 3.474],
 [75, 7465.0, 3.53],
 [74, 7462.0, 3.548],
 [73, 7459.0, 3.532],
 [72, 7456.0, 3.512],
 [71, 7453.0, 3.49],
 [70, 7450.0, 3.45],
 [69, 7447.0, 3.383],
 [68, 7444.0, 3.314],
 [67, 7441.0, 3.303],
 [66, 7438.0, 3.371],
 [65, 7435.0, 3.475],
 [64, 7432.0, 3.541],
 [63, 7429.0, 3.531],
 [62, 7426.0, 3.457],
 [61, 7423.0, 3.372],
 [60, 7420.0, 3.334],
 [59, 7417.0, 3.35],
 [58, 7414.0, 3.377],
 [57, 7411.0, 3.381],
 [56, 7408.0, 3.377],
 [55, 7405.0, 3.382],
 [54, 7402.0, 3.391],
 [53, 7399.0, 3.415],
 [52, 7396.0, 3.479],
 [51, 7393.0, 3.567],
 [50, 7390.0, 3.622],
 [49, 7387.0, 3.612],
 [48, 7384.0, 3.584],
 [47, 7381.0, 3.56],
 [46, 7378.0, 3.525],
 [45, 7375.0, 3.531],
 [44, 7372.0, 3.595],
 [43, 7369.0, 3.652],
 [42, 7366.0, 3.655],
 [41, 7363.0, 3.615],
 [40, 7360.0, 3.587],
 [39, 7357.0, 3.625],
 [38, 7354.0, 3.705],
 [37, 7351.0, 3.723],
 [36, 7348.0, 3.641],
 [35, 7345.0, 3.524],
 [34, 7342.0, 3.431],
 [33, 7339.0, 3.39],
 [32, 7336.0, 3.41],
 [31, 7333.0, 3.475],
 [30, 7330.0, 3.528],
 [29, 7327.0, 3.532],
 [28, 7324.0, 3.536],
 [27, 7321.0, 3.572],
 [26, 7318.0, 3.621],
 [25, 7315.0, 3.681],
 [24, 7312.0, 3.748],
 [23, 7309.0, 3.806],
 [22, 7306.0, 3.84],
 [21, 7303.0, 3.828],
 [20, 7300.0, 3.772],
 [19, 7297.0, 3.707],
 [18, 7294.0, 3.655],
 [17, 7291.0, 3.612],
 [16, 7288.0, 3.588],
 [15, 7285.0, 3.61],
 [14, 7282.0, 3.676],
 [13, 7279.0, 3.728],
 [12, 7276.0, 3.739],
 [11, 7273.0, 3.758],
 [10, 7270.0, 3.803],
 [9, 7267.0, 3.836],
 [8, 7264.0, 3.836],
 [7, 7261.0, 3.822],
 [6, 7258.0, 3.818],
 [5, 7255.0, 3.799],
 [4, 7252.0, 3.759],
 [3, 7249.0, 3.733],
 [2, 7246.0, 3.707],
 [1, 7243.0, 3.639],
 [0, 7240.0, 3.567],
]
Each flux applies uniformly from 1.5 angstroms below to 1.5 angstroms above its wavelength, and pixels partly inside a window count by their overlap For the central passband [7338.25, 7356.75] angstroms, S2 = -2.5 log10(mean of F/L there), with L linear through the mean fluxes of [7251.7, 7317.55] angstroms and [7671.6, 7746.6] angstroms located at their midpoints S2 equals 0.040 mag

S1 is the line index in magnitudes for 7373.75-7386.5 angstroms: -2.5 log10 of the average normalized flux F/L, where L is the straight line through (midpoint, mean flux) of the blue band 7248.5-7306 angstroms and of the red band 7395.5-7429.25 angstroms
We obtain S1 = -0.02 mag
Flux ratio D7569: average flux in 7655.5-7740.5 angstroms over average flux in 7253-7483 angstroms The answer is 1.0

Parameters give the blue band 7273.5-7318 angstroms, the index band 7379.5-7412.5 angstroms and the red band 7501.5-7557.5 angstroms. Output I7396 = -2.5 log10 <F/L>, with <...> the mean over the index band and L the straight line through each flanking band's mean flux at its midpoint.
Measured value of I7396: 0.03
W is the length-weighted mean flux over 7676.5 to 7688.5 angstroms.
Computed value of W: 3.57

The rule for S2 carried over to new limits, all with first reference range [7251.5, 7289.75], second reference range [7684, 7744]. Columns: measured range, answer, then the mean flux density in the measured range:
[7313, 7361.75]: 0.05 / 3.56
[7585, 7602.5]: 0.00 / 3.6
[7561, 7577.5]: 0.00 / 3.6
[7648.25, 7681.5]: -0.02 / 3.61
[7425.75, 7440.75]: 0.06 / 3.46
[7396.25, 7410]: 0.09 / 3.4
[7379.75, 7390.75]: 0.03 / 3.59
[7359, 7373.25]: 0.02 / 3.62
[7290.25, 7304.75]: 0.00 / 3.72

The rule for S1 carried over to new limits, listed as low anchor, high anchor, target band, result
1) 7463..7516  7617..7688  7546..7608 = -0.04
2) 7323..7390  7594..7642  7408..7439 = 0.06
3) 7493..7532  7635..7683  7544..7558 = -0.05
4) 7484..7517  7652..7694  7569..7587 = -0.04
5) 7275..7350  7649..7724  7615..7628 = 0.00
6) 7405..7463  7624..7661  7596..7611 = -0.10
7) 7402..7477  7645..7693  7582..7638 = -0.03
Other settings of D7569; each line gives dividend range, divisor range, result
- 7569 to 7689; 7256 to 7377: 0.99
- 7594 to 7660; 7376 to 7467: 1.05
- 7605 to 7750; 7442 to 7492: 1.06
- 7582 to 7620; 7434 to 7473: 1.07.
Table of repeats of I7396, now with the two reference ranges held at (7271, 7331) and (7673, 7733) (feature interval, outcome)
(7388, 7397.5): 0.03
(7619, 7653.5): 0.01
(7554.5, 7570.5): 0.01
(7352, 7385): 0.02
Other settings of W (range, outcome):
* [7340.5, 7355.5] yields 3.6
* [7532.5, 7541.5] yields 3.52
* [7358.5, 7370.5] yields 3.63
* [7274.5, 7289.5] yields 3.67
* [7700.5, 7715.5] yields 3.49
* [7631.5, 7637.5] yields 3.64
